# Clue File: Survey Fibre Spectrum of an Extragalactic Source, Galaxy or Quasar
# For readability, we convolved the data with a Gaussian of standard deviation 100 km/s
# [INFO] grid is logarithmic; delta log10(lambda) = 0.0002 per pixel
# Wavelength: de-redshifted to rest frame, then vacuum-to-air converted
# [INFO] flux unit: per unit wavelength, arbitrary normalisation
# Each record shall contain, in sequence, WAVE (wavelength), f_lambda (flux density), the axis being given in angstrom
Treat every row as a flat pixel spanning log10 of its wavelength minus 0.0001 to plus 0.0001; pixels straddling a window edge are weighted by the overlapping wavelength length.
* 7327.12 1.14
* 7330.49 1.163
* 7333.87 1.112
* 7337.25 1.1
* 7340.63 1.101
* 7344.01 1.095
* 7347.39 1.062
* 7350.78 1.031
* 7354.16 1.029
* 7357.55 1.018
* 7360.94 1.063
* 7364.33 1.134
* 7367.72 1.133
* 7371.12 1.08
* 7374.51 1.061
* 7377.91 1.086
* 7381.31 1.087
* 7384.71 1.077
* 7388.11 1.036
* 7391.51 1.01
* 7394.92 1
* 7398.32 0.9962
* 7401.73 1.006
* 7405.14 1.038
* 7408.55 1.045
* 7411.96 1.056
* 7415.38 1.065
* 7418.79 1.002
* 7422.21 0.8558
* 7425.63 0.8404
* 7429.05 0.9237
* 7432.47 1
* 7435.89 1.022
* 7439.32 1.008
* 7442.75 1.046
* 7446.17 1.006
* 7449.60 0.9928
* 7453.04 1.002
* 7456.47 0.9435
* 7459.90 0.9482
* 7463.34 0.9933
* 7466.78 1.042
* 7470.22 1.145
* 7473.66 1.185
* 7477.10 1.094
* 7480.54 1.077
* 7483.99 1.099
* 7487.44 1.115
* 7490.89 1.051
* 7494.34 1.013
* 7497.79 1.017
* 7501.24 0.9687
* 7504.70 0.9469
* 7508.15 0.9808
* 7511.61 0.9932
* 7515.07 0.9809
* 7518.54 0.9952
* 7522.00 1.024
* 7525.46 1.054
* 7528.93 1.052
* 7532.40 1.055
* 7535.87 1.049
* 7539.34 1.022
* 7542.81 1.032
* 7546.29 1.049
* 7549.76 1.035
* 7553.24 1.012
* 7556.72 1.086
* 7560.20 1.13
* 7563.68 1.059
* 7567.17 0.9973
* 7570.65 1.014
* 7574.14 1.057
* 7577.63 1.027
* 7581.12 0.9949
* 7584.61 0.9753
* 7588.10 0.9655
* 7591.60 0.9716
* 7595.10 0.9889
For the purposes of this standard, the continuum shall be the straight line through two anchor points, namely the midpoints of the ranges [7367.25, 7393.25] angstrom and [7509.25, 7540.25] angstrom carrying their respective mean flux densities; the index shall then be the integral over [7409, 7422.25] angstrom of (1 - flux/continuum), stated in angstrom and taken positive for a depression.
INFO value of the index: 0.5 angstrom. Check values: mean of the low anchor 1.07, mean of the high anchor 1.02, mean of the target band 1.02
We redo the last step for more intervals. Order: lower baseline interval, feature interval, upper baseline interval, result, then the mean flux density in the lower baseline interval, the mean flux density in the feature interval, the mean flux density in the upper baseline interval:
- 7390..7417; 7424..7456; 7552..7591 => 1.4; 1.03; 0.981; 1.03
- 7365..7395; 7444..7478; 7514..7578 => 0.7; 1.07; 1.03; 1.04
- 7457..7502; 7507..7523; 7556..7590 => 0.8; 1.06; 0.994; 1.03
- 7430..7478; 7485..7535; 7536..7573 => 0.8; 1.03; 1.02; 1.04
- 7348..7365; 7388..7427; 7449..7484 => 2.0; 1.05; 0.996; 1.05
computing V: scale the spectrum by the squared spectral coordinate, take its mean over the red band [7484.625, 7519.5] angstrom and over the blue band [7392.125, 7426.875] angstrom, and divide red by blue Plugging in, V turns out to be 1.0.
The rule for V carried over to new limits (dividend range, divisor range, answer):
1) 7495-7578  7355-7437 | 1.04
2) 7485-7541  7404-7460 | 1.06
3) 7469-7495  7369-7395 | 1.07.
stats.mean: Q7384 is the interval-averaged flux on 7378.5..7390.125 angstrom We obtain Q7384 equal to 1.07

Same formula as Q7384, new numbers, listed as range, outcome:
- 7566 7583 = 1.02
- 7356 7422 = 1.05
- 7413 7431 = 0.942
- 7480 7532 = 1.02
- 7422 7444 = 0.961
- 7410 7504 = 1.02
